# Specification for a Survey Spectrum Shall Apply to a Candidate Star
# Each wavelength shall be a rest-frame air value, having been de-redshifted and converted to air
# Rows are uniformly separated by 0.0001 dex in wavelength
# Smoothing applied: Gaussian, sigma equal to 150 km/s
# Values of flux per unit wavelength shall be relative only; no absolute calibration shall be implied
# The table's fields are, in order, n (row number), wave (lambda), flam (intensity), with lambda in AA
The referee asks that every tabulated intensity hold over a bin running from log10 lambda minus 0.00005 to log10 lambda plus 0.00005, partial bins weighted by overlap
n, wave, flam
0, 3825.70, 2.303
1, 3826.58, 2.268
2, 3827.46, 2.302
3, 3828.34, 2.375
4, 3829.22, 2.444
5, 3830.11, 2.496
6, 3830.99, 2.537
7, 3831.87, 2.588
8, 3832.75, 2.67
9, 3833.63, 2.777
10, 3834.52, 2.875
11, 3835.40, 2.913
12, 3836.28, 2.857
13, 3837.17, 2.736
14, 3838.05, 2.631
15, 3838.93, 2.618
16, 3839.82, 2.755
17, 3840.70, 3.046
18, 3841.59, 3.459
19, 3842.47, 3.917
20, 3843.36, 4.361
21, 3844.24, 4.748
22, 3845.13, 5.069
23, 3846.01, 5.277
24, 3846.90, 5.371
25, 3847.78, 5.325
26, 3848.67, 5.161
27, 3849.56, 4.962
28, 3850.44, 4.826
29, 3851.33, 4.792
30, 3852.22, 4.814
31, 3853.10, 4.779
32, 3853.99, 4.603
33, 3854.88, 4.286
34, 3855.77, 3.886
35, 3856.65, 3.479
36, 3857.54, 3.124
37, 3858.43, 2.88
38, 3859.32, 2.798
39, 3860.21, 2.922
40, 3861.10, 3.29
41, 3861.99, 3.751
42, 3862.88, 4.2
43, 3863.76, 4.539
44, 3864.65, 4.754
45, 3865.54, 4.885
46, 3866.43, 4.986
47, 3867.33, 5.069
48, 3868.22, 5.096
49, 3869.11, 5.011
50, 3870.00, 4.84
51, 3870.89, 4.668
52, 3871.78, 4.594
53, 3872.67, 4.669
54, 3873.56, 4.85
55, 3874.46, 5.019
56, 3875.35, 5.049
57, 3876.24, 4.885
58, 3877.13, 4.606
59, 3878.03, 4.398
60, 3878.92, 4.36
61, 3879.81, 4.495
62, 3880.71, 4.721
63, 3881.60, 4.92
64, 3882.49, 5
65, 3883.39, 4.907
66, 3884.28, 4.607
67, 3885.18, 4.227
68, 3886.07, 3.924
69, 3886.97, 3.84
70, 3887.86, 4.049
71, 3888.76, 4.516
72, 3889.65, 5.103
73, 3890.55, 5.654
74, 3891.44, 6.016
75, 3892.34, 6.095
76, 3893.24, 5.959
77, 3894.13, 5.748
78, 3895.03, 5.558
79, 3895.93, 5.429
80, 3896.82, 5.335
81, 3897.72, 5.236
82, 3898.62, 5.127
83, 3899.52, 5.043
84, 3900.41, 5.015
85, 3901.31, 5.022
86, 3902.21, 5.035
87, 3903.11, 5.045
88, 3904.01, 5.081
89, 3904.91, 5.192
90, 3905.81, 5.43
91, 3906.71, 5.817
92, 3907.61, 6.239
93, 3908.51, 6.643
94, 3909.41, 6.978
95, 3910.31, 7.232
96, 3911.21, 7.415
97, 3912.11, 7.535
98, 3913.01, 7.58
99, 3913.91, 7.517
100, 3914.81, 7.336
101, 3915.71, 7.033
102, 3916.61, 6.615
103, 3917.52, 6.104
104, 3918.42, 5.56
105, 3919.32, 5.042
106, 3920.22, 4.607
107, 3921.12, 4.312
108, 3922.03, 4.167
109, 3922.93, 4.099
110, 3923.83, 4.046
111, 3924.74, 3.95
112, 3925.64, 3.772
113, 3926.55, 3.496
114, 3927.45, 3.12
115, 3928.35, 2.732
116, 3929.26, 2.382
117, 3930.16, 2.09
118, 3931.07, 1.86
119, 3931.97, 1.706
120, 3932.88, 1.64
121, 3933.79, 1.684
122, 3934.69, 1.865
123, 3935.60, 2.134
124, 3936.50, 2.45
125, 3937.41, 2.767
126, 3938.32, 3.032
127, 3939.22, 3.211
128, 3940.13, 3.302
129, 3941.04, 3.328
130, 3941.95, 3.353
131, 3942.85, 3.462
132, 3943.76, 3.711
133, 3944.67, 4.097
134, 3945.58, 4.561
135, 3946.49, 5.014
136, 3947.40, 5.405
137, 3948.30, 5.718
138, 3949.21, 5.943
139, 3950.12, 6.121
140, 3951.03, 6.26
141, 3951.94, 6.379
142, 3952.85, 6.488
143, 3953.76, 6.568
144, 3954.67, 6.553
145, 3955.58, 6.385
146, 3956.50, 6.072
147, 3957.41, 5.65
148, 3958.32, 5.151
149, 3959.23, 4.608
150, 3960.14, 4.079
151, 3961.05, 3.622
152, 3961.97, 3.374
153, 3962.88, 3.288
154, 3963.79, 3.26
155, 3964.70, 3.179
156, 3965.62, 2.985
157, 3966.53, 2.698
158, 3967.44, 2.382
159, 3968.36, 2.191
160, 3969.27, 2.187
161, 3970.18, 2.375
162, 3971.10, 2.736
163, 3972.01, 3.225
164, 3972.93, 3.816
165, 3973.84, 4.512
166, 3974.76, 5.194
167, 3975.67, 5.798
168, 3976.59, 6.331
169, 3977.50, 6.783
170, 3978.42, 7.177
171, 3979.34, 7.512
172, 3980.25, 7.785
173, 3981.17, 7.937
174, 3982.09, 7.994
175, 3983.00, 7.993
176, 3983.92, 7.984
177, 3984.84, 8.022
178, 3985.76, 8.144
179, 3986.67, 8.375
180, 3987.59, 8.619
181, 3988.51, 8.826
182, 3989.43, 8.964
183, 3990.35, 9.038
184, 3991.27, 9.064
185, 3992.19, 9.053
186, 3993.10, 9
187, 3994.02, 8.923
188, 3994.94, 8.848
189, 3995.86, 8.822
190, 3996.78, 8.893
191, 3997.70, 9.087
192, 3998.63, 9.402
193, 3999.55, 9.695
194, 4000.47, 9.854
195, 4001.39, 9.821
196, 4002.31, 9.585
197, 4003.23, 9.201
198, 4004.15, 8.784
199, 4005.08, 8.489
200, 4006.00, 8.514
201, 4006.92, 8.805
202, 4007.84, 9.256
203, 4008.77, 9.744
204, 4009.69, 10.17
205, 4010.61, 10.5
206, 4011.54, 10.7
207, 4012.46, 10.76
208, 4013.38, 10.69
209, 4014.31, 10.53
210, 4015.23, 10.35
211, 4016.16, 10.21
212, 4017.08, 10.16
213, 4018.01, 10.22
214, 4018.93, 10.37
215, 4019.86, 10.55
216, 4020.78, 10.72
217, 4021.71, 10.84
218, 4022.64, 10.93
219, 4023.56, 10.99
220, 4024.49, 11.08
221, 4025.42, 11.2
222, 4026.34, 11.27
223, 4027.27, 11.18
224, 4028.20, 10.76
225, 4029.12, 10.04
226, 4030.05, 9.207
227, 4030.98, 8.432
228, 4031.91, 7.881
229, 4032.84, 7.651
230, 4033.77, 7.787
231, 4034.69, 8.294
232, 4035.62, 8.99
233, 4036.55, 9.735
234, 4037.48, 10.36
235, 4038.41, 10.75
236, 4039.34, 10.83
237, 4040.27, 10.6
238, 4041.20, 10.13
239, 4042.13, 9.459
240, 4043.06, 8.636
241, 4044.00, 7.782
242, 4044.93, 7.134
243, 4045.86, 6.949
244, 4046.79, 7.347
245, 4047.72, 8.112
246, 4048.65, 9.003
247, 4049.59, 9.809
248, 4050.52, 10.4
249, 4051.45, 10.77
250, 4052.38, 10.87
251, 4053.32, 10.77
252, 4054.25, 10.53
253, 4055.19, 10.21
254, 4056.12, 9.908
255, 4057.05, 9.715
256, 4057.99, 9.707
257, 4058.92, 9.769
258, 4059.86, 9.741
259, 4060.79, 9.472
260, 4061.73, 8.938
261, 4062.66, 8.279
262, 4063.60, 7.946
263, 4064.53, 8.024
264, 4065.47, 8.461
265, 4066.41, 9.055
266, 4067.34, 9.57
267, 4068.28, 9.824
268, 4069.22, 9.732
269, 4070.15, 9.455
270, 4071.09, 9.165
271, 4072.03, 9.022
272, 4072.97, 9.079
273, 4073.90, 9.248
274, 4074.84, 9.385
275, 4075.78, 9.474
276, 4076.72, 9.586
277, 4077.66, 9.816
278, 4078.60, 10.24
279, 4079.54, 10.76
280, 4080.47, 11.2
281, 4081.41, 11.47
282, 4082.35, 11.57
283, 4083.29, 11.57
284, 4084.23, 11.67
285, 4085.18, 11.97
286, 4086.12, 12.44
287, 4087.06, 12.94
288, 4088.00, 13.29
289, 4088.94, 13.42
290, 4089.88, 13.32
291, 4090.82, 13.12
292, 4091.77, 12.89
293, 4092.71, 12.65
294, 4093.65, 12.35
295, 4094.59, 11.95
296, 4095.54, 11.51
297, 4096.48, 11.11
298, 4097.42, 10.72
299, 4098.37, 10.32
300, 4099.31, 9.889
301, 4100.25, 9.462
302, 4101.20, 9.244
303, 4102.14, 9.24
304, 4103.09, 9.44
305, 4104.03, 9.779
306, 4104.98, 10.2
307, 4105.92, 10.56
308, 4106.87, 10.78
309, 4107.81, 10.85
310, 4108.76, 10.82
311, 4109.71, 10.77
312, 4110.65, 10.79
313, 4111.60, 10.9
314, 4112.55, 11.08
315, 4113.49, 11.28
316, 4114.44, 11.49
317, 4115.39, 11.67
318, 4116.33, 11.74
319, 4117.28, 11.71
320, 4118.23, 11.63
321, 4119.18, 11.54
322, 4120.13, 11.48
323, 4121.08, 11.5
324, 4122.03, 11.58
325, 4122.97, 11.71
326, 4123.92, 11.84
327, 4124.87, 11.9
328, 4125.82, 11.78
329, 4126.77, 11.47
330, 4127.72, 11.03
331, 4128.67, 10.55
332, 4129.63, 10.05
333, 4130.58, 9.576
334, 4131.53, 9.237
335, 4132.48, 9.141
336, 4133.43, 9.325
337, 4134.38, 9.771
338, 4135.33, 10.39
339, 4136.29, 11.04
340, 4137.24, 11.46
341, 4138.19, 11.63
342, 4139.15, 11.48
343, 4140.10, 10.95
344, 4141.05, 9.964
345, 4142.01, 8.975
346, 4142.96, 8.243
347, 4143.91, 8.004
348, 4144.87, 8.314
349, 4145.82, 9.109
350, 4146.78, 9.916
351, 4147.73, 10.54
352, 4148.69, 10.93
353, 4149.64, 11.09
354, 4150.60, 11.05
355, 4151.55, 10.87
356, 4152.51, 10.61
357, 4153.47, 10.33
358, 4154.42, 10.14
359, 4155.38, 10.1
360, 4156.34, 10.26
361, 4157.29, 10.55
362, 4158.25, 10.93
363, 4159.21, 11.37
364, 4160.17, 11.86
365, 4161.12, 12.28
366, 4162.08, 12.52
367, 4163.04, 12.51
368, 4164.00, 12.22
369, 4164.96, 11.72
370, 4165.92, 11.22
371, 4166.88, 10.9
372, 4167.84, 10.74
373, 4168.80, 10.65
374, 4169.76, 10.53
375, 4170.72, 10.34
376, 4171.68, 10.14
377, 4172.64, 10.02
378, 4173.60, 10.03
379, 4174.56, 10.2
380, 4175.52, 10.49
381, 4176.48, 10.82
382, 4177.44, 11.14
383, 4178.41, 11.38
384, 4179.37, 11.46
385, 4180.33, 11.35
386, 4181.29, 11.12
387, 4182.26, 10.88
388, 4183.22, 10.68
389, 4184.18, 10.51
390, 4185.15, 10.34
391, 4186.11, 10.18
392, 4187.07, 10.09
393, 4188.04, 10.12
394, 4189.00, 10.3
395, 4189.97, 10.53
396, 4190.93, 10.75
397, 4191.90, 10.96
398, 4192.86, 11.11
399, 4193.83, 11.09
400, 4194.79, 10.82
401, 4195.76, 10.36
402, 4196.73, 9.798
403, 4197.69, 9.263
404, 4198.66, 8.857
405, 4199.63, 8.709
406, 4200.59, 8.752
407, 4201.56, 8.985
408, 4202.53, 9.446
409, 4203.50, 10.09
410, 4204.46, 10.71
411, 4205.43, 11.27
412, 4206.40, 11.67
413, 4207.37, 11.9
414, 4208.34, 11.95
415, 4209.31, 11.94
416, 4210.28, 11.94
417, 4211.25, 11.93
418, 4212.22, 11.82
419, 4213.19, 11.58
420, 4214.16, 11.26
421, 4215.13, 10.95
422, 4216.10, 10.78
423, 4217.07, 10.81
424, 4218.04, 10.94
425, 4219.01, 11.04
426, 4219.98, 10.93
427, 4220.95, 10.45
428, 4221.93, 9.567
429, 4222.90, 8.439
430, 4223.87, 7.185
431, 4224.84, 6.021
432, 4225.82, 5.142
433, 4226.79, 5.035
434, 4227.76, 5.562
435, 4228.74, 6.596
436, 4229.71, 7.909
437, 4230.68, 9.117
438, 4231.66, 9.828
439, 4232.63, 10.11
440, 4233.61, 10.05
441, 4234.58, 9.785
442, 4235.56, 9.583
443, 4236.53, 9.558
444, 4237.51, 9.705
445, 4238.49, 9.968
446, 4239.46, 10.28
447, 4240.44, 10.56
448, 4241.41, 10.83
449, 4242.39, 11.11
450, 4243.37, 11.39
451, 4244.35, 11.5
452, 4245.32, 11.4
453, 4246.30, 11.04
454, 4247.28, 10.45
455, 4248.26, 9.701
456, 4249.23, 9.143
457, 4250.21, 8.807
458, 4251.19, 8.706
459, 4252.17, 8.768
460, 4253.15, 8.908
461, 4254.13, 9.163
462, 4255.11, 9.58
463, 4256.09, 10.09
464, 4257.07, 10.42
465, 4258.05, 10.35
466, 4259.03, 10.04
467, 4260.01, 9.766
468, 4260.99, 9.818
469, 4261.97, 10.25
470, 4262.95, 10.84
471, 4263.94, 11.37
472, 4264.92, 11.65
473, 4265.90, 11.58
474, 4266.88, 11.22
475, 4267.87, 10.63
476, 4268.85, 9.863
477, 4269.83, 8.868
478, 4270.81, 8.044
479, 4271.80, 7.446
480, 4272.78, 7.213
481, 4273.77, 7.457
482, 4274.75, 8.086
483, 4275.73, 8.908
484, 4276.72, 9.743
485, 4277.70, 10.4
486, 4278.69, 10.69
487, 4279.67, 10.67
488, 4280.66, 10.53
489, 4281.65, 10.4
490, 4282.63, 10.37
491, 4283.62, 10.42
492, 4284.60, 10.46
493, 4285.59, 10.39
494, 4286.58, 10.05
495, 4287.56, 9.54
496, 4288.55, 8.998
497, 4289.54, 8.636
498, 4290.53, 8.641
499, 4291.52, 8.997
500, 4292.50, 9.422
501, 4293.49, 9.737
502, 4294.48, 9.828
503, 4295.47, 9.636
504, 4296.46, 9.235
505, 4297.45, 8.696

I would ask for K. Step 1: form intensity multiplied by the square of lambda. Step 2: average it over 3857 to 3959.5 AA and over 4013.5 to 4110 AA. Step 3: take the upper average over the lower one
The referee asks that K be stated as 2.32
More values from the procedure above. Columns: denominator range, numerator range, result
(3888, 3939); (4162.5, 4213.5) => 2.57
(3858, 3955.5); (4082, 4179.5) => 2.59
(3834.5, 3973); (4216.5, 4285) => 2.55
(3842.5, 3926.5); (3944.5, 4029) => 1.60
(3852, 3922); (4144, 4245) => 2.36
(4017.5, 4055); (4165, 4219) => 1.19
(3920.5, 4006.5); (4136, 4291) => 2.06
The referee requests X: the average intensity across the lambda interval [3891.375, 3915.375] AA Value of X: 5.99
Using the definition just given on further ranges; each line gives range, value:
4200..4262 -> 9.88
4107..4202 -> 10.7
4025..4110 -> 10.1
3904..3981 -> 4.62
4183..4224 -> 10.5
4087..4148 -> 10.9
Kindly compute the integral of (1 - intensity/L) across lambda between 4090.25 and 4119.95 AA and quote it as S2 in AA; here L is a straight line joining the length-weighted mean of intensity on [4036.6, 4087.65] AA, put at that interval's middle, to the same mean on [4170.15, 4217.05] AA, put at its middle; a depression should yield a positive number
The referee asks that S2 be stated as -2.8 AA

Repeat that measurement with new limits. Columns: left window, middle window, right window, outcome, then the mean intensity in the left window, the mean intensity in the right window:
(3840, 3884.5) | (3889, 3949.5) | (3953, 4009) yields 8.6 AA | 4.47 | 6.75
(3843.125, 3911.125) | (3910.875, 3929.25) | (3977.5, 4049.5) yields 2.9 AA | 4.88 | 9.29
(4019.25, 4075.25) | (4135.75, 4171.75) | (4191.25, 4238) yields -3.6 AA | 9.53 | 9.82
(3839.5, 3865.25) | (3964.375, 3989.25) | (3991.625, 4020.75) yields 8.6 AA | 4.19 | 9.66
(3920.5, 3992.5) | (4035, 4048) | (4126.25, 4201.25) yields -3.5 AA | 4.82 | 10.5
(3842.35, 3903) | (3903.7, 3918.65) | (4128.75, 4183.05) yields -2.9 AA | 4.71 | 10.6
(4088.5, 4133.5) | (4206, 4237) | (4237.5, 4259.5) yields 1.7 AA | 11.1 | 10.1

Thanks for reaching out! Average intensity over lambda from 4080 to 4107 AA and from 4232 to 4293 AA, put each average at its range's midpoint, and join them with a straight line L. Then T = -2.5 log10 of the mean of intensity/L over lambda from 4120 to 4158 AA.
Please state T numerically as 0.06 mag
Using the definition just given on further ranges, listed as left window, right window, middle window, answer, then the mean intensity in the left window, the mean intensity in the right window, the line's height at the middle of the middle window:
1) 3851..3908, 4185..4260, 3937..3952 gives 0.29 mag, 4.74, 9.94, 5.72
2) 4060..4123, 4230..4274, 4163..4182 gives -0.06 mag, 10.7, 9.91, 10.3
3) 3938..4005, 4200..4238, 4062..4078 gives -0.20 mag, 6.15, 9.75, 7.58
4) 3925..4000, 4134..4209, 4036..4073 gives -0.23 mag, 5.29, 10.6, 7.61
